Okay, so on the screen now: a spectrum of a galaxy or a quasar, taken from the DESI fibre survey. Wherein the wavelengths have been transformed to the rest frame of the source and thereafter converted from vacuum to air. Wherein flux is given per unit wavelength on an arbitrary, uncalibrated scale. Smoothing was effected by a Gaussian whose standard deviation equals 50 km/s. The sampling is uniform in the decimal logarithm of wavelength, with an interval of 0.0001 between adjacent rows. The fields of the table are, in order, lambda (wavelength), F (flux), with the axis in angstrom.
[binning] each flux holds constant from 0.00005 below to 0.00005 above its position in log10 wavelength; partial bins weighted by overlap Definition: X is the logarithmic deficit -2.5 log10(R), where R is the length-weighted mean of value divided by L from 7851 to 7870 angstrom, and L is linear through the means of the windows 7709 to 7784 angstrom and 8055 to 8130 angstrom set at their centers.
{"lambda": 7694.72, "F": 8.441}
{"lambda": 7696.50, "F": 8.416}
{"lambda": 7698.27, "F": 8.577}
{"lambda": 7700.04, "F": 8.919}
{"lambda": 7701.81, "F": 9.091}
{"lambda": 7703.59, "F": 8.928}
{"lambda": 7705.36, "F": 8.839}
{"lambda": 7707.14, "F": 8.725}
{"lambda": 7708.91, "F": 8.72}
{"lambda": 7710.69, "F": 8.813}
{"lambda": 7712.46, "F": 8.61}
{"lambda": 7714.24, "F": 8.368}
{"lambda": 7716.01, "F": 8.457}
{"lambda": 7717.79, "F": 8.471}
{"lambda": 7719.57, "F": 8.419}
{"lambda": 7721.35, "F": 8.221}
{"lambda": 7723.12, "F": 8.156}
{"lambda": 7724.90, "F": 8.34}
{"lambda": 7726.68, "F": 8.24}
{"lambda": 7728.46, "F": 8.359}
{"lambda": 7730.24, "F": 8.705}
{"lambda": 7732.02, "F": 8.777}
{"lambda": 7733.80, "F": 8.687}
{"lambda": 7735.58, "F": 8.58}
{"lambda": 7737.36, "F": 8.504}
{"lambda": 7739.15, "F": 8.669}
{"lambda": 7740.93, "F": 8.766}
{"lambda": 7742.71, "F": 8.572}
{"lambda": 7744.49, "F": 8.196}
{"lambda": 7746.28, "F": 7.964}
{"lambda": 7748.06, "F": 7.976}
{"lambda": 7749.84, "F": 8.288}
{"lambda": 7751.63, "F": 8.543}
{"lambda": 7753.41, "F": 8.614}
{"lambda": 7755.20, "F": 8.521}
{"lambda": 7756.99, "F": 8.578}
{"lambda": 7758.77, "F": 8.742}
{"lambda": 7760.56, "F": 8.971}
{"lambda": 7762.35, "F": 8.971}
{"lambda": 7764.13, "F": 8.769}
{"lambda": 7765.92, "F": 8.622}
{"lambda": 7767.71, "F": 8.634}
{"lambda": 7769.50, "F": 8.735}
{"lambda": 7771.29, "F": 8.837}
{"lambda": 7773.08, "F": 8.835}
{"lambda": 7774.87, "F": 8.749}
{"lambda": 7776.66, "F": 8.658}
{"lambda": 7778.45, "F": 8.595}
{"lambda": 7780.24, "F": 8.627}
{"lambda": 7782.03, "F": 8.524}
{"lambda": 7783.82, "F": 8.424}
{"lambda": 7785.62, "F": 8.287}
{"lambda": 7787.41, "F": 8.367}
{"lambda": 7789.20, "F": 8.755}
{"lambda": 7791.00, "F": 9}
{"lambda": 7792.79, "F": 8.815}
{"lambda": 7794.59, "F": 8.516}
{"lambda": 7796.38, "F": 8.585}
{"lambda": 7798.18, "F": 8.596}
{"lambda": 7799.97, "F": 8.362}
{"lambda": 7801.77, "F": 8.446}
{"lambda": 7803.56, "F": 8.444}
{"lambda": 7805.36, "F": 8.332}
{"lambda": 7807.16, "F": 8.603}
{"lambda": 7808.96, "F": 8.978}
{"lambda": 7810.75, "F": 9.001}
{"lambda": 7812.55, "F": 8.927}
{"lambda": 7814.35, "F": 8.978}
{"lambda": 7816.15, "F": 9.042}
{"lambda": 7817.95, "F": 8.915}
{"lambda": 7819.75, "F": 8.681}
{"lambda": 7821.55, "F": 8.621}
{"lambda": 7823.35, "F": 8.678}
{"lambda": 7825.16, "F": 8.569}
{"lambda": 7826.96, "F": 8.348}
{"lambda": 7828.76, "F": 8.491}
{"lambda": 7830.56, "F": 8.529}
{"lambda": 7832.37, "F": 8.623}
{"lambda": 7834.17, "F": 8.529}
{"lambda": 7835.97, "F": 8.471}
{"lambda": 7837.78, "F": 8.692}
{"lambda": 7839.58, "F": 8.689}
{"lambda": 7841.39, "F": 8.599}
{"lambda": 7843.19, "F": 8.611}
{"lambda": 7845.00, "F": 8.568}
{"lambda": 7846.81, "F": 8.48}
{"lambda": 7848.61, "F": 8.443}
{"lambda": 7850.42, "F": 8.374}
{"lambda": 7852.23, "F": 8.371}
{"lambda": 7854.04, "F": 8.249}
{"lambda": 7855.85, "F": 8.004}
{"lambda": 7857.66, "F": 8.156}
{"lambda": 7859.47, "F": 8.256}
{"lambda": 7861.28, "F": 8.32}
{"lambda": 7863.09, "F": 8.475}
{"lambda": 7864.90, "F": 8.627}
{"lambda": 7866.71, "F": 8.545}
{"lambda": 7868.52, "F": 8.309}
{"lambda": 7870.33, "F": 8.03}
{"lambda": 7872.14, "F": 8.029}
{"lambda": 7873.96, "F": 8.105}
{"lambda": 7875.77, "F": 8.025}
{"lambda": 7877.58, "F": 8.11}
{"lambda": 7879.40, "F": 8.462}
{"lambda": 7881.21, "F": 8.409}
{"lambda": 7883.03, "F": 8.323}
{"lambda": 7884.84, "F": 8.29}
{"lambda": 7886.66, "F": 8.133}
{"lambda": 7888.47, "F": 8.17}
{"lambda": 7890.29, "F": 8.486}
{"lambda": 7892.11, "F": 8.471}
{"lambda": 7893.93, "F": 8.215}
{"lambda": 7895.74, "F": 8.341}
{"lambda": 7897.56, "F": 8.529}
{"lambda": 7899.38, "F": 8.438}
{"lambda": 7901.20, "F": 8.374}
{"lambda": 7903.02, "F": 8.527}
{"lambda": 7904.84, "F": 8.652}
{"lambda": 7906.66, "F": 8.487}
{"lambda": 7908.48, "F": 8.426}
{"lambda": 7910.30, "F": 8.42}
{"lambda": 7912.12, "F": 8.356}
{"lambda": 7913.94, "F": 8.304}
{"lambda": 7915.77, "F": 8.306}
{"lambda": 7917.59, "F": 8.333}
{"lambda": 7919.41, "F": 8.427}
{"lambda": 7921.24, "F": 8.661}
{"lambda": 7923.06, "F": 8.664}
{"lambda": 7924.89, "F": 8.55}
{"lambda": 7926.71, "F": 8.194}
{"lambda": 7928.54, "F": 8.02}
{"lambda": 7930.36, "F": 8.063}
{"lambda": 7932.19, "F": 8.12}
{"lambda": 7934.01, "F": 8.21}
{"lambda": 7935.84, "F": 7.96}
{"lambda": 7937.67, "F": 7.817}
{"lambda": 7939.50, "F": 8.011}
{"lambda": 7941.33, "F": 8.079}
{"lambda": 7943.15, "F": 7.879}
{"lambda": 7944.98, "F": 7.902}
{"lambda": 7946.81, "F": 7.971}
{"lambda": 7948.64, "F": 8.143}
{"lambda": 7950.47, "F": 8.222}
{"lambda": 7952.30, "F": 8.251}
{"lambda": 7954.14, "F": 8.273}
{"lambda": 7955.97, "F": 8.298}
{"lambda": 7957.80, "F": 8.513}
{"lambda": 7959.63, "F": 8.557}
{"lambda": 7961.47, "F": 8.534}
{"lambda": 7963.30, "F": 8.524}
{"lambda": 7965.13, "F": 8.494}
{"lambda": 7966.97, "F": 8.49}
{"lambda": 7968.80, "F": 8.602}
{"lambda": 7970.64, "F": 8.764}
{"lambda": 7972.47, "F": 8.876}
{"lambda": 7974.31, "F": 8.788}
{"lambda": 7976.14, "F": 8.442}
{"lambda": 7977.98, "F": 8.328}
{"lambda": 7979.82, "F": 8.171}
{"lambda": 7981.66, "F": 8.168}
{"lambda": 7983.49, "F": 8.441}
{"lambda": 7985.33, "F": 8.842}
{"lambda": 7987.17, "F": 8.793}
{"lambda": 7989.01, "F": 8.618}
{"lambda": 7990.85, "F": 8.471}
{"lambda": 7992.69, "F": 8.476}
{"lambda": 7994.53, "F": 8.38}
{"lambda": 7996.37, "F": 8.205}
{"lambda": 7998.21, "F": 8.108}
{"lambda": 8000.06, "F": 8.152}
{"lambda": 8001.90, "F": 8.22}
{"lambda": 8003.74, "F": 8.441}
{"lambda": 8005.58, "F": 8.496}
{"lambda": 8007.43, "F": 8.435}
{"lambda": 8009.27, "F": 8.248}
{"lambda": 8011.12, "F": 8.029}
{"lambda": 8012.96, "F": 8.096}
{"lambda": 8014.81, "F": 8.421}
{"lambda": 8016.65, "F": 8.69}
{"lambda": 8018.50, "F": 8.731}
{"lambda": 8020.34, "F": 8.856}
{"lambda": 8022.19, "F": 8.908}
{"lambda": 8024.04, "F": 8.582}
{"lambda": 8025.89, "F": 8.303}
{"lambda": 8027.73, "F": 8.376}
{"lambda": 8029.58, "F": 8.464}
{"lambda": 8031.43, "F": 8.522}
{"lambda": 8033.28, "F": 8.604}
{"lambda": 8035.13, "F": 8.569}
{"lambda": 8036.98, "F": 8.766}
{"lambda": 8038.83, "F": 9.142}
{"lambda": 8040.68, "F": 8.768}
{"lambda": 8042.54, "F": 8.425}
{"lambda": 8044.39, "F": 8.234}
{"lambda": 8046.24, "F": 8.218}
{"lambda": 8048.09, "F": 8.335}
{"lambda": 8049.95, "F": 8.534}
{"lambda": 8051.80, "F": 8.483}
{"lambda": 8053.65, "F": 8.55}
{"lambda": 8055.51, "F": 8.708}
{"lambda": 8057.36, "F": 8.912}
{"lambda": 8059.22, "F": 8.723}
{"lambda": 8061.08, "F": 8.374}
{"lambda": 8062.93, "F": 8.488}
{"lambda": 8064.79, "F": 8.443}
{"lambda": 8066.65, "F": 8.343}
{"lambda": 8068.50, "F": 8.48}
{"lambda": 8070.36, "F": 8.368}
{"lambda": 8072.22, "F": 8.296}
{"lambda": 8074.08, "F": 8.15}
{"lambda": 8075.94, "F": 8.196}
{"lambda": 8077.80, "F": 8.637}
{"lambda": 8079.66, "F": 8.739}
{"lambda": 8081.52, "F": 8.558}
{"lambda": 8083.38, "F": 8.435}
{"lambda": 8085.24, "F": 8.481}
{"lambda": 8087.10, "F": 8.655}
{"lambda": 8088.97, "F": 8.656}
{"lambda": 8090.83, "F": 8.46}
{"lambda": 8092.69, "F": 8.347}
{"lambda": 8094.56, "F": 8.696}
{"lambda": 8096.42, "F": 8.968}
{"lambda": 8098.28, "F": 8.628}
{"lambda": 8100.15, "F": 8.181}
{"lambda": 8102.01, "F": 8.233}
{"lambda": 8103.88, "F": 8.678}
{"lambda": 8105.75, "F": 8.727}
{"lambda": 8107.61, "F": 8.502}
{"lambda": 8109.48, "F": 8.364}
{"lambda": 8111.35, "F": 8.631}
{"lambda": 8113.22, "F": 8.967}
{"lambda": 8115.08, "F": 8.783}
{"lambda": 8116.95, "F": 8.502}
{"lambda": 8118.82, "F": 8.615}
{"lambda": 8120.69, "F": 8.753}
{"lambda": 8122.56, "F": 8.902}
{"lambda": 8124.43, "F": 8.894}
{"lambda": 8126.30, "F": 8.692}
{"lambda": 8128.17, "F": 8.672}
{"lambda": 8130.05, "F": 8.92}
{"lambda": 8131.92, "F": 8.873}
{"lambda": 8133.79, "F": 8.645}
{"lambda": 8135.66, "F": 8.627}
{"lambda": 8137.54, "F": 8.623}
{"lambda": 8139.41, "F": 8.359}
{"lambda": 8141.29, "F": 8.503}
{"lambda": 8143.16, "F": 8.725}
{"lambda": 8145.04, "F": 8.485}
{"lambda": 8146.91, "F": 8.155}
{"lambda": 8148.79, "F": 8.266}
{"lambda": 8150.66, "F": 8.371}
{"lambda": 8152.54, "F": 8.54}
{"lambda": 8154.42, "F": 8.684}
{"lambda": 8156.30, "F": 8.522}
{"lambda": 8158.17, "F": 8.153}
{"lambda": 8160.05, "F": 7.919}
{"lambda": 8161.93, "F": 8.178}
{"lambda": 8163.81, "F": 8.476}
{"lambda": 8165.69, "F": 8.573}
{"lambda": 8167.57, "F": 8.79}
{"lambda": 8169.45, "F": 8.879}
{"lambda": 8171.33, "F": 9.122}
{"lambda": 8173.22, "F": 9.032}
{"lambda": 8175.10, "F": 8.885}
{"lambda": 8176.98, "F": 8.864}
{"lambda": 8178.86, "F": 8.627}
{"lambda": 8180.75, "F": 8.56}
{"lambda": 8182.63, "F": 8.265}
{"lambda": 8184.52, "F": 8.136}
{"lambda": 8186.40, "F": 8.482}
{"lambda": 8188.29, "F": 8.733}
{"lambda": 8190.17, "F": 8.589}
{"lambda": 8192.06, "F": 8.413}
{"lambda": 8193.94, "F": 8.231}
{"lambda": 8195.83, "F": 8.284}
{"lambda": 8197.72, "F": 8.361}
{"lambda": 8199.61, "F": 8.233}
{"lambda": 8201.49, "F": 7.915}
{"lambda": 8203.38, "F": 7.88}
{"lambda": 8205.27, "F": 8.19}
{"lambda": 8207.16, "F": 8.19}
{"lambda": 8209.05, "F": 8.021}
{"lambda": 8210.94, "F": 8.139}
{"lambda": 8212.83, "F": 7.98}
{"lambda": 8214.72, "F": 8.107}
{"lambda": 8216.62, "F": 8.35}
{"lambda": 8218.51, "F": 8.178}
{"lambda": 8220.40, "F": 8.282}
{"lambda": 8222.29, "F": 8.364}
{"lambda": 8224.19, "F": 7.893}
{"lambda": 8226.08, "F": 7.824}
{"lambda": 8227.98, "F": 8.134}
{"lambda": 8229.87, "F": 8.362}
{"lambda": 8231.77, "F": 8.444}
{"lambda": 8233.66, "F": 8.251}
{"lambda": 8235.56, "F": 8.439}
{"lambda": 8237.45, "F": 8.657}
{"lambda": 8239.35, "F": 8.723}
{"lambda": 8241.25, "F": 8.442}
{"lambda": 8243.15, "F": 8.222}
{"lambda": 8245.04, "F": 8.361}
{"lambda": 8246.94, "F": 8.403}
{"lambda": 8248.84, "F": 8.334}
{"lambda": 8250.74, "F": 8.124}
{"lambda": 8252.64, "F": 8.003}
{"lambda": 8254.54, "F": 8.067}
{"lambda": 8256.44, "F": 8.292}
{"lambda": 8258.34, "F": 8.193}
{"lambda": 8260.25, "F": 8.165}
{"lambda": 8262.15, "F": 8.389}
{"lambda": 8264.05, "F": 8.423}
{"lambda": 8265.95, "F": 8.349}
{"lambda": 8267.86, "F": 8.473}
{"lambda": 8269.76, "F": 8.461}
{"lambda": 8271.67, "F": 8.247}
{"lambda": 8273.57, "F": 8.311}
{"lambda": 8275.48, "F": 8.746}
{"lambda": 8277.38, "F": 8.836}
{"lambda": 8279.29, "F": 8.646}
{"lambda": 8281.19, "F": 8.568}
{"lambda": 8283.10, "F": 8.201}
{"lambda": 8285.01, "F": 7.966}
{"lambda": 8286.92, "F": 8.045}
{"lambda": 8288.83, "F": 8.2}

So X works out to 0.031 mag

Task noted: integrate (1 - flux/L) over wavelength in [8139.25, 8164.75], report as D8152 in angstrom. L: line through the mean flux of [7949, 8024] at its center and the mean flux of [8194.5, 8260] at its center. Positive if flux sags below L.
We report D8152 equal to -0.3 angstrom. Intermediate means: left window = 8.46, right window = 8.22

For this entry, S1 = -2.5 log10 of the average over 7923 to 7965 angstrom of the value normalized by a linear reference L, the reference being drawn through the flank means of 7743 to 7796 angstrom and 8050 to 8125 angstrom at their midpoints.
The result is 0.05 mag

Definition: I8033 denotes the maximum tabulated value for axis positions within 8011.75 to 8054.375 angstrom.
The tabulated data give 9.142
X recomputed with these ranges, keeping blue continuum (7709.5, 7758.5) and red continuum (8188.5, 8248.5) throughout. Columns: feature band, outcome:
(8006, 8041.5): -0.027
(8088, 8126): -0.041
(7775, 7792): -0.019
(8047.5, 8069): -0.027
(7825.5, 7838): -0.012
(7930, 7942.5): 0.046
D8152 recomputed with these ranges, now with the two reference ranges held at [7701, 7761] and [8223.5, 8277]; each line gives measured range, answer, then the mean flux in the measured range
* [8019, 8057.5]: -0.8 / 8.58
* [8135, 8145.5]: -0.2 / 8.55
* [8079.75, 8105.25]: -0.5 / 8.55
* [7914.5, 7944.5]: 0.9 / 8.2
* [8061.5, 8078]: 0.1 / 8.37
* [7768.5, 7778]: -0.3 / 8.75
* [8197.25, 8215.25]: 0.5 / 8.1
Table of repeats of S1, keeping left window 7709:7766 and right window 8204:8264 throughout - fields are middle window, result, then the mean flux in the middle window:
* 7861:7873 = 0.01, 8.34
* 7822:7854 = -0.01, 8.53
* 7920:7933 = 0.01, 8.33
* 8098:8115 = -0.03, 8.55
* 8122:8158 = -0.04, 8.59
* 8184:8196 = -0.02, 8.43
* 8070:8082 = -0.01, 8.42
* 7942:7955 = 0.04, 8.09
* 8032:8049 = -0.03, 8.56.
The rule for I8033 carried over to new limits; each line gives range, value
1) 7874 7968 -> 8.664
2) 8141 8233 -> 9.122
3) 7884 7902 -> 8.529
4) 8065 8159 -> 8.968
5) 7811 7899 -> 9.042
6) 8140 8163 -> 8.725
